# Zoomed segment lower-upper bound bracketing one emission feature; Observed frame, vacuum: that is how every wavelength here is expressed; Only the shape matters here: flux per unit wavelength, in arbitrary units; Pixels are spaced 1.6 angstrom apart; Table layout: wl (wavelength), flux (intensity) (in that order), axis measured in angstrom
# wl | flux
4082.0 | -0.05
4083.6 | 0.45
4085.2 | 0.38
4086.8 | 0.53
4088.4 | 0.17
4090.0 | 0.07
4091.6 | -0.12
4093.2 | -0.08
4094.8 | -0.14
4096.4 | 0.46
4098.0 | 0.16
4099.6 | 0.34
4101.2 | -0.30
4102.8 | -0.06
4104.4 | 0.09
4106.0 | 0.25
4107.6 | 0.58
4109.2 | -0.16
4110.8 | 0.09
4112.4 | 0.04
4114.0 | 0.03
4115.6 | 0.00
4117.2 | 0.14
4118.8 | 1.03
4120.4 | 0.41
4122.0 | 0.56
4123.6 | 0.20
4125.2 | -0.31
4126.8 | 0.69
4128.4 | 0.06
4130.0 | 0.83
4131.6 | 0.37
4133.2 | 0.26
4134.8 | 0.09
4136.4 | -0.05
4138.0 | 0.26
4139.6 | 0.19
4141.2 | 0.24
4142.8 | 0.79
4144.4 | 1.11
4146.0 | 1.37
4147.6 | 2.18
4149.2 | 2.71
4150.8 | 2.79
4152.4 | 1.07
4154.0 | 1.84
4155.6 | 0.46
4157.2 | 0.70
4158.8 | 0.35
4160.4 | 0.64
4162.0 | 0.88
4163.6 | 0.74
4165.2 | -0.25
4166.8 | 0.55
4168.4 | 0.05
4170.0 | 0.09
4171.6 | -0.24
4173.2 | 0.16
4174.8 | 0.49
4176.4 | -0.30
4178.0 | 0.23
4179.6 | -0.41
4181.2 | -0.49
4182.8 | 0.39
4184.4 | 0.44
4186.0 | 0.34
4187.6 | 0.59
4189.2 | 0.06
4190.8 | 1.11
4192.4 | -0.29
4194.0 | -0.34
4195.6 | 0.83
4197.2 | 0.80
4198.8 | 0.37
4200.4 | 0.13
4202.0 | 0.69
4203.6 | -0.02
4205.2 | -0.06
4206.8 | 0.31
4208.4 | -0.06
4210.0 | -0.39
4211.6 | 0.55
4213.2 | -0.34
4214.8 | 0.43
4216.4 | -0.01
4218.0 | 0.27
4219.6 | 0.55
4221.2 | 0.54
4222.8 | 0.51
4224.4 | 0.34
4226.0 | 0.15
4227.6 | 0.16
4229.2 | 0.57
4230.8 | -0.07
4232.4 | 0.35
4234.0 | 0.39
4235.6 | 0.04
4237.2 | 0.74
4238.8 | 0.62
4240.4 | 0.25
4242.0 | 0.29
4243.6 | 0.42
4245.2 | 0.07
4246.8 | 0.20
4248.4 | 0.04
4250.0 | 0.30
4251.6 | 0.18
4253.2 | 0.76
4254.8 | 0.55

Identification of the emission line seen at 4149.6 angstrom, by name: Lyman alpha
